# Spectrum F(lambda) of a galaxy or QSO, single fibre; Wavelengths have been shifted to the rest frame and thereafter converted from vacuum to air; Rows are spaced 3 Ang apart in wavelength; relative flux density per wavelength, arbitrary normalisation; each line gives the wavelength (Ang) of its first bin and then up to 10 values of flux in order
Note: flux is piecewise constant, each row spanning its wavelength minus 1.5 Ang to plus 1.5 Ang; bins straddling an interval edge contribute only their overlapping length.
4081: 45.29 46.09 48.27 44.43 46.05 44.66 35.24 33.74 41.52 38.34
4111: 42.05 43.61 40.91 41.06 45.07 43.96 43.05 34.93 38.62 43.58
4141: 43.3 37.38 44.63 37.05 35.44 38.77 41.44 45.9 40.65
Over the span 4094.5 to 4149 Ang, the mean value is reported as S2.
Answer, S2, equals 40.8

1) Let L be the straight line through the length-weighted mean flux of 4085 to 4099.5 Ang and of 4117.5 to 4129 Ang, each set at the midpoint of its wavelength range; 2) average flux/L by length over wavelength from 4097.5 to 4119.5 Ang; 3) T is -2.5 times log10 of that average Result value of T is 0.11 mag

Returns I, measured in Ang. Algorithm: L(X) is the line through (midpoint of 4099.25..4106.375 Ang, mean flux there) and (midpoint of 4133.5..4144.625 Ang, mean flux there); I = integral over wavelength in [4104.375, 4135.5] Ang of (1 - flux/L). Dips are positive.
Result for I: -1.9 Ang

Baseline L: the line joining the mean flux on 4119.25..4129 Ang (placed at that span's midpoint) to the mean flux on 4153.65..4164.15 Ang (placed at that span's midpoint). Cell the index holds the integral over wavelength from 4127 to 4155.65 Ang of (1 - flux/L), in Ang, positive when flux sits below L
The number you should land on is 1.8 Ang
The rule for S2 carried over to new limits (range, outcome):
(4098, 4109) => 37.2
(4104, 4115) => 41.3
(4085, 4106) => 42.1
